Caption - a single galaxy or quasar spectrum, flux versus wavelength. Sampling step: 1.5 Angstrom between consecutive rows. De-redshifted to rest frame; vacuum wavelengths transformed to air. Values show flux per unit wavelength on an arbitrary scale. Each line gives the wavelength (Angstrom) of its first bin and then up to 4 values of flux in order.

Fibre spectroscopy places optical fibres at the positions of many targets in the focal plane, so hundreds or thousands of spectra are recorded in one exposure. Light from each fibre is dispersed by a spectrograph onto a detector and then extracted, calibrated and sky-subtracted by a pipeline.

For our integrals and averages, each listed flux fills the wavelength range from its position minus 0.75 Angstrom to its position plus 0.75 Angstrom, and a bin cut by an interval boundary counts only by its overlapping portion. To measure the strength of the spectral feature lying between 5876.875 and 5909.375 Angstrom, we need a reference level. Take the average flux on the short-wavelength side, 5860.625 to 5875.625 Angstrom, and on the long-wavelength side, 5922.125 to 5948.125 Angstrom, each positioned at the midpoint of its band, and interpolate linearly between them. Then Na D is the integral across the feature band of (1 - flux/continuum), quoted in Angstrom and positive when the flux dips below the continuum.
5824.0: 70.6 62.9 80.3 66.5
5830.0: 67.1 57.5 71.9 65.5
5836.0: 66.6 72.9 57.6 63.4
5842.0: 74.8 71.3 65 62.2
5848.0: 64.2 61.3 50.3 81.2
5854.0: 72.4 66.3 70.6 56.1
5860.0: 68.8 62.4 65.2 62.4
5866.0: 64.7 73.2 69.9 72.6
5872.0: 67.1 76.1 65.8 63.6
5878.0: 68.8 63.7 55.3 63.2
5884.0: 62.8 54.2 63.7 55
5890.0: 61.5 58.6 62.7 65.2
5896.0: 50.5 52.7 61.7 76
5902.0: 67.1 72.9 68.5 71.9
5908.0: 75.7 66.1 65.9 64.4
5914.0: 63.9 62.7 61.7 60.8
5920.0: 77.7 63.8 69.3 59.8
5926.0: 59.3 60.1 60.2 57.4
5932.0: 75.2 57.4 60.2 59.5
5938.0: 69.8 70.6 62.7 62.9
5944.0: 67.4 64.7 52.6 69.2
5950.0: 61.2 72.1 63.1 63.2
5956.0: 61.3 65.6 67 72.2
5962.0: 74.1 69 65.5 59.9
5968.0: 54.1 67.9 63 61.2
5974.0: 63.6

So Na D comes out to 1.28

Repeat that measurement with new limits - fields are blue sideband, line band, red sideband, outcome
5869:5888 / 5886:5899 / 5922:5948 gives 1.12 Angstrom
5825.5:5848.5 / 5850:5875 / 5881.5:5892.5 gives -1.60 Angstrom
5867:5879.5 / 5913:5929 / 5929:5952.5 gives 0.44 Angstrom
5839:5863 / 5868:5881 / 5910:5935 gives -0.55 Angstrom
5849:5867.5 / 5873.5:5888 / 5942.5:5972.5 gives 0.54 Angstrom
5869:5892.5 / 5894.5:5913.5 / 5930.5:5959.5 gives -0.64 Angstrom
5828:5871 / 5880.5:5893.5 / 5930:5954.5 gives 1.14 Angstrom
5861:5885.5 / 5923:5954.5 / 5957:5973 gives 1.02 Angstrom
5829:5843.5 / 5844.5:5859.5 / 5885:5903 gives 0.01 Angstrom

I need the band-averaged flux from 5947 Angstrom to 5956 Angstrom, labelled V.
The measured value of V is 64.3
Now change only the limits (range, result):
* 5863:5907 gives 64.5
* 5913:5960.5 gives 64.1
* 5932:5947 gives 63.9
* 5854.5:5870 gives 66.2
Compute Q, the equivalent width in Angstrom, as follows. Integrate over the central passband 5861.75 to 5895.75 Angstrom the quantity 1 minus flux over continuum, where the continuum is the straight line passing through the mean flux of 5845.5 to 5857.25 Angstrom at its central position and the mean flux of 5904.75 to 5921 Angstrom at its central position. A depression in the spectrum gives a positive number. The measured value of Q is 1.2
